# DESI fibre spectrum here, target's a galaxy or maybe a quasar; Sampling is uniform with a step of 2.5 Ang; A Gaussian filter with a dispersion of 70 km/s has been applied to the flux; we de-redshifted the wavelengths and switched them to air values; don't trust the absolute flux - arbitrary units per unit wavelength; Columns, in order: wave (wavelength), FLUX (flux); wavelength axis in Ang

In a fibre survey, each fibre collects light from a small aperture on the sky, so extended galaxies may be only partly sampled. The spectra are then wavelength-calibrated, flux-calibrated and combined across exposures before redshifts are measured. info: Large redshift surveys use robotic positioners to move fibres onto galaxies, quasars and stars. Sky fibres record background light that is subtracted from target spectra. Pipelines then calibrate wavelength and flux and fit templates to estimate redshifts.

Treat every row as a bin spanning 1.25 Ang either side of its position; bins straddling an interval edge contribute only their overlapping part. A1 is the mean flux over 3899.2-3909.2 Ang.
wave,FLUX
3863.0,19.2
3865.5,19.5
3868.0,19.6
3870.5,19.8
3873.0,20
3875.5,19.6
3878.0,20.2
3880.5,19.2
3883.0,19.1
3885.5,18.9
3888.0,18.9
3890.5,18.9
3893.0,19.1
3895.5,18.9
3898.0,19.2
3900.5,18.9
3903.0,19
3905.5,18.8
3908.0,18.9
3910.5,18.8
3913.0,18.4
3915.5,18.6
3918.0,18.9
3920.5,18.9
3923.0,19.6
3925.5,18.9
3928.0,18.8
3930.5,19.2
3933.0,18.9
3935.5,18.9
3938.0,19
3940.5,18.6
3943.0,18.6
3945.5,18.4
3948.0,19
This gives 18.9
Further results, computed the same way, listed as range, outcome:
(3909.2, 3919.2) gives 18.7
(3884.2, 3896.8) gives 18.9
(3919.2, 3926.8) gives 19.1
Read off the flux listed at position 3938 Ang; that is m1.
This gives 19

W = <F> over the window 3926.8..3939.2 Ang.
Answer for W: 19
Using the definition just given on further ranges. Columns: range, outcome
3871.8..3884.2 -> 19.6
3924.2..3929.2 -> 18.9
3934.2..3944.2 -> 18.8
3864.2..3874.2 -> 19.7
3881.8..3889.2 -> 19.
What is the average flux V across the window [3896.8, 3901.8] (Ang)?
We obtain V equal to 19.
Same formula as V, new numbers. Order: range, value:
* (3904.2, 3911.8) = 18.8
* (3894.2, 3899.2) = 19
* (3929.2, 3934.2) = 19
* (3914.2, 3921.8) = 18.8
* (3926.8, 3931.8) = 19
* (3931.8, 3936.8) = 18.9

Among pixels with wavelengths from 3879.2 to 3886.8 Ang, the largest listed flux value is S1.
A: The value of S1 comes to 19.2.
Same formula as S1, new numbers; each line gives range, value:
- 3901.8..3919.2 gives 19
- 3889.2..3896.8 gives 19.1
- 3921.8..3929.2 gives 19.6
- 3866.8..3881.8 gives 20.2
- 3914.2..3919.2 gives 18.9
